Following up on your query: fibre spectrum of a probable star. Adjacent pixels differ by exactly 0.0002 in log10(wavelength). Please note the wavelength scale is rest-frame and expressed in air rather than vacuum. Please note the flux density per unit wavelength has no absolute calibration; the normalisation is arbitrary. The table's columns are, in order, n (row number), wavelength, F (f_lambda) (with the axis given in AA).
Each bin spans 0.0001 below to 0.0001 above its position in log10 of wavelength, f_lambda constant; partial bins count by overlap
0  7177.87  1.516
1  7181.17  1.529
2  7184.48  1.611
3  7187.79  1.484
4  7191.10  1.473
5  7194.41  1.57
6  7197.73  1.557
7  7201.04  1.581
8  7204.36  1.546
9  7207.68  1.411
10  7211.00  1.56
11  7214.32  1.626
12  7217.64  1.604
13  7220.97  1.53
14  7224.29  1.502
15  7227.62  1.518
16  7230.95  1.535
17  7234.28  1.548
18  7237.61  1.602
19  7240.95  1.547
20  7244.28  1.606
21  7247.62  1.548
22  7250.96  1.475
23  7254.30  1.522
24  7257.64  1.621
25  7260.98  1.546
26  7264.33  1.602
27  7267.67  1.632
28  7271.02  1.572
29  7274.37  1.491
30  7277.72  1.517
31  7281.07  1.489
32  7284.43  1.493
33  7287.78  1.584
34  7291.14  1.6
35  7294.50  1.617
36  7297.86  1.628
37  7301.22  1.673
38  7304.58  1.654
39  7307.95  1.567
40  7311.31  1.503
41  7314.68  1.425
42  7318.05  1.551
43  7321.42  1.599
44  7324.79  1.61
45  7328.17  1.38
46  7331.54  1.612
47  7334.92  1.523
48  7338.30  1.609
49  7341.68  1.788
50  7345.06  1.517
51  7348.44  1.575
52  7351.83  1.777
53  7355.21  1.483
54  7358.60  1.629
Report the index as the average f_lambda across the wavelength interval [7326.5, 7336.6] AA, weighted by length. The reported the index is 1.51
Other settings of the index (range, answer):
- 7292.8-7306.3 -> 1.64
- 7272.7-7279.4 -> 1.5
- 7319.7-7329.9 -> 1.53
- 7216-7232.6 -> 1.54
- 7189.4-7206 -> 1.55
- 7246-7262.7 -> 1.54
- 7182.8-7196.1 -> 1.53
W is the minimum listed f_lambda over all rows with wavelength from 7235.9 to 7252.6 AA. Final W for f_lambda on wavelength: 1.475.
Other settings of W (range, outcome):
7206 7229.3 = 1.411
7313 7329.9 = 1.38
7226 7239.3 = 1.518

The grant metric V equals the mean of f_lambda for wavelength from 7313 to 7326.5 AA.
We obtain 1.55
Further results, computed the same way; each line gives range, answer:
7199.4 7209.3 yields 1.51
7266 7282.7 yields 1.54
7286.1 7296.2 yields 1.6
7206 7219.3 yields 1.55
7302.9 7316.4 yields 1.54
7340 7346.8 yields 1.65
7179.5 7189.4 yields 1.54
